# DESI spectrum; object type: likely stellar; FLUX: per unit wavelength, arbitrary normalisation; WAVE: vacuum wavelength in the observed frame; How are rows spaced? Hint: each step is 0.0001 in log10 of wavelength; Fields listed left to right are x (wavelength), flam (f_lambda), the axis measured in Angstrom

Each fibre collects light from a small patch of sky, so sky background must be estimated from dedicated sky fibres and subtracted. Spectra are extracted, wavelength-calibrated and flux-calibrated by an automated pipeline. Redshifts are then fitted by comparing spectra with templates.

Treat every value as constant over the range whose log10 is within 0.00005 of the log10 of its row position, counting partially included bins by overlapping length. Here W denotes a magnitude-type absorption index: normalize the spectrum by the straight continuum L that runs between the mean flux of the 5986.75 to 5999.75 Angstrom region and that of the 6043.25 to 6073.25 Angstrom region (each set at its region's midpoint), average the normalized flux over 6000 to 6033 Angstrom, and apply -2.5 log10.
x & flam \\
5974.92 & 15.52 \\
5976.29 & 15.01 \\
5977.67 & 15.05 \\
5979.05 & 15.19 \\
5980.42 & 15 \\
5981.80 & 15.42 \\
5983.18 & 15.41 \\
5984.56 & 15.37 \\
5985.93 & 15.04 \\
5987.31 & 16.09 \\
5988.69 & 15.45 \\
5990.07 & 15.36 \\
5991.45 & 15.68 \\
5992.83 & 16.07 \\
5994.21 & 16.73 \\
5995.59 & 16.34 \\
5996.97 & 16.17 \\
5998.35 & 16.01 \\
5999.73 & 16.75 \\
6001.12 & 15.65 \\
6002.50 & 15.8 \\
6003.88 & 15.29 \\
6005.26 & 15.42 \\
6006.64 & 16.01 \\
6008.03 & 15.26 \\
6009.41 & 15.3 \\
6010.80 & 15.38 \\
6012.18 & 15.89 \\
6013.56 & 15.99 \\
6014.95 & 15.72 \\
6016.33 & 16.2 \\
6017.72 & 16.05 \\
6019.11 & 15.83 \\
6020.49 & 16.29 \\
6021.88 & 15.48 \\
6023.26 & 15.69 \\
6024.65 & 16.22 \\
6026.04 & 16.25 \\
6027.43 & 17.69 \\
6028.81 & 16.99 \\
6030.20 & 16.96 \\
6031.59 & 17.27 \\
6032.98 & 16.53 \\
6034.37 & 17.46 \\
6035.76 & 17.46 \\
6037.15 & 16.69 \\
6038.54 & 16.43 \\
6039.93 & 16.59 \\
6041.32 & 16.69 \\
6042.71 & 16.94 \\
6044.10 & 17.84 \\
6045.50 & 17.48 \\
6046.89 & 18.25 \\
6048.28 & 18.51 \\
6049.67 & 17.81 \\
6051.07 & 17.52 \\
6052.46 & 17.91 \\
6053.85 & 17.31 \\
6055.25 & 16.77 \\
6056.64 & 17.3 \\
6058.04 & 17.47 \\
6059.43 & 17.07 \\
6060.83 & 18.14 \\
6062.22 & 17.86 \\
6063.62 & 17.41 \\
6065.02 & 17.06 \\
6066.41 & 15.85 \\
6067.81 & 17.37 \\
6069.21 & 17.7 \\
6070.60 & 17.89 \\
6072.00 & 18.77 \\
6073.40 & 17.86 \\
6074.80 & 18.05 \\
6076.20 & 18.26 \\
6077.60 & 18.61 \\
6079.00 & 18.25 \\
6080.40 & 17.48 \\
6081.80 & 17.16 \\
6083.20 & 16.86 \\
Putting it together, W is 0.04 mag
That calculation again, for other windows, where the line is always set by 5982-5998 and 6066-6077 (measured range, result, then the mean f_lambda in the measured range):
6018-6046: 0.006 mag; 16.7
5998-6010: 0.028 mag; 15.7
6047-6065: -0.012 mag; 17.6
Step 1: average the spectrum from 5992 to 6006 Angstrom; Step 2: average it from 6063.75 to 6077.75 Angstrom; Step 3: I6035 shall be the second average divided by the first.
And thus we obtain 1.10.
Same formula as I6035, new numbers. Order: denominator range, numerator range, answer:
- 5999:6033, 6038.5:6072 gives 1.08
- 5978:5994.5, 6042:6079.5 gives 1.14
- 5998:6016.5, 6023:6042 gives 1.07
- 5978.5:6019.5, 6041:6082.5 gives 1.12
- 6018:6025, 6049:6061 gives 1.10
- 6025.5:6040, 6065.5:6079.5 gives 1.05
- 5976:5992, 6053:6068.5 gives 1.12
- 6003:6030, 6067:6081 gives 1.13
